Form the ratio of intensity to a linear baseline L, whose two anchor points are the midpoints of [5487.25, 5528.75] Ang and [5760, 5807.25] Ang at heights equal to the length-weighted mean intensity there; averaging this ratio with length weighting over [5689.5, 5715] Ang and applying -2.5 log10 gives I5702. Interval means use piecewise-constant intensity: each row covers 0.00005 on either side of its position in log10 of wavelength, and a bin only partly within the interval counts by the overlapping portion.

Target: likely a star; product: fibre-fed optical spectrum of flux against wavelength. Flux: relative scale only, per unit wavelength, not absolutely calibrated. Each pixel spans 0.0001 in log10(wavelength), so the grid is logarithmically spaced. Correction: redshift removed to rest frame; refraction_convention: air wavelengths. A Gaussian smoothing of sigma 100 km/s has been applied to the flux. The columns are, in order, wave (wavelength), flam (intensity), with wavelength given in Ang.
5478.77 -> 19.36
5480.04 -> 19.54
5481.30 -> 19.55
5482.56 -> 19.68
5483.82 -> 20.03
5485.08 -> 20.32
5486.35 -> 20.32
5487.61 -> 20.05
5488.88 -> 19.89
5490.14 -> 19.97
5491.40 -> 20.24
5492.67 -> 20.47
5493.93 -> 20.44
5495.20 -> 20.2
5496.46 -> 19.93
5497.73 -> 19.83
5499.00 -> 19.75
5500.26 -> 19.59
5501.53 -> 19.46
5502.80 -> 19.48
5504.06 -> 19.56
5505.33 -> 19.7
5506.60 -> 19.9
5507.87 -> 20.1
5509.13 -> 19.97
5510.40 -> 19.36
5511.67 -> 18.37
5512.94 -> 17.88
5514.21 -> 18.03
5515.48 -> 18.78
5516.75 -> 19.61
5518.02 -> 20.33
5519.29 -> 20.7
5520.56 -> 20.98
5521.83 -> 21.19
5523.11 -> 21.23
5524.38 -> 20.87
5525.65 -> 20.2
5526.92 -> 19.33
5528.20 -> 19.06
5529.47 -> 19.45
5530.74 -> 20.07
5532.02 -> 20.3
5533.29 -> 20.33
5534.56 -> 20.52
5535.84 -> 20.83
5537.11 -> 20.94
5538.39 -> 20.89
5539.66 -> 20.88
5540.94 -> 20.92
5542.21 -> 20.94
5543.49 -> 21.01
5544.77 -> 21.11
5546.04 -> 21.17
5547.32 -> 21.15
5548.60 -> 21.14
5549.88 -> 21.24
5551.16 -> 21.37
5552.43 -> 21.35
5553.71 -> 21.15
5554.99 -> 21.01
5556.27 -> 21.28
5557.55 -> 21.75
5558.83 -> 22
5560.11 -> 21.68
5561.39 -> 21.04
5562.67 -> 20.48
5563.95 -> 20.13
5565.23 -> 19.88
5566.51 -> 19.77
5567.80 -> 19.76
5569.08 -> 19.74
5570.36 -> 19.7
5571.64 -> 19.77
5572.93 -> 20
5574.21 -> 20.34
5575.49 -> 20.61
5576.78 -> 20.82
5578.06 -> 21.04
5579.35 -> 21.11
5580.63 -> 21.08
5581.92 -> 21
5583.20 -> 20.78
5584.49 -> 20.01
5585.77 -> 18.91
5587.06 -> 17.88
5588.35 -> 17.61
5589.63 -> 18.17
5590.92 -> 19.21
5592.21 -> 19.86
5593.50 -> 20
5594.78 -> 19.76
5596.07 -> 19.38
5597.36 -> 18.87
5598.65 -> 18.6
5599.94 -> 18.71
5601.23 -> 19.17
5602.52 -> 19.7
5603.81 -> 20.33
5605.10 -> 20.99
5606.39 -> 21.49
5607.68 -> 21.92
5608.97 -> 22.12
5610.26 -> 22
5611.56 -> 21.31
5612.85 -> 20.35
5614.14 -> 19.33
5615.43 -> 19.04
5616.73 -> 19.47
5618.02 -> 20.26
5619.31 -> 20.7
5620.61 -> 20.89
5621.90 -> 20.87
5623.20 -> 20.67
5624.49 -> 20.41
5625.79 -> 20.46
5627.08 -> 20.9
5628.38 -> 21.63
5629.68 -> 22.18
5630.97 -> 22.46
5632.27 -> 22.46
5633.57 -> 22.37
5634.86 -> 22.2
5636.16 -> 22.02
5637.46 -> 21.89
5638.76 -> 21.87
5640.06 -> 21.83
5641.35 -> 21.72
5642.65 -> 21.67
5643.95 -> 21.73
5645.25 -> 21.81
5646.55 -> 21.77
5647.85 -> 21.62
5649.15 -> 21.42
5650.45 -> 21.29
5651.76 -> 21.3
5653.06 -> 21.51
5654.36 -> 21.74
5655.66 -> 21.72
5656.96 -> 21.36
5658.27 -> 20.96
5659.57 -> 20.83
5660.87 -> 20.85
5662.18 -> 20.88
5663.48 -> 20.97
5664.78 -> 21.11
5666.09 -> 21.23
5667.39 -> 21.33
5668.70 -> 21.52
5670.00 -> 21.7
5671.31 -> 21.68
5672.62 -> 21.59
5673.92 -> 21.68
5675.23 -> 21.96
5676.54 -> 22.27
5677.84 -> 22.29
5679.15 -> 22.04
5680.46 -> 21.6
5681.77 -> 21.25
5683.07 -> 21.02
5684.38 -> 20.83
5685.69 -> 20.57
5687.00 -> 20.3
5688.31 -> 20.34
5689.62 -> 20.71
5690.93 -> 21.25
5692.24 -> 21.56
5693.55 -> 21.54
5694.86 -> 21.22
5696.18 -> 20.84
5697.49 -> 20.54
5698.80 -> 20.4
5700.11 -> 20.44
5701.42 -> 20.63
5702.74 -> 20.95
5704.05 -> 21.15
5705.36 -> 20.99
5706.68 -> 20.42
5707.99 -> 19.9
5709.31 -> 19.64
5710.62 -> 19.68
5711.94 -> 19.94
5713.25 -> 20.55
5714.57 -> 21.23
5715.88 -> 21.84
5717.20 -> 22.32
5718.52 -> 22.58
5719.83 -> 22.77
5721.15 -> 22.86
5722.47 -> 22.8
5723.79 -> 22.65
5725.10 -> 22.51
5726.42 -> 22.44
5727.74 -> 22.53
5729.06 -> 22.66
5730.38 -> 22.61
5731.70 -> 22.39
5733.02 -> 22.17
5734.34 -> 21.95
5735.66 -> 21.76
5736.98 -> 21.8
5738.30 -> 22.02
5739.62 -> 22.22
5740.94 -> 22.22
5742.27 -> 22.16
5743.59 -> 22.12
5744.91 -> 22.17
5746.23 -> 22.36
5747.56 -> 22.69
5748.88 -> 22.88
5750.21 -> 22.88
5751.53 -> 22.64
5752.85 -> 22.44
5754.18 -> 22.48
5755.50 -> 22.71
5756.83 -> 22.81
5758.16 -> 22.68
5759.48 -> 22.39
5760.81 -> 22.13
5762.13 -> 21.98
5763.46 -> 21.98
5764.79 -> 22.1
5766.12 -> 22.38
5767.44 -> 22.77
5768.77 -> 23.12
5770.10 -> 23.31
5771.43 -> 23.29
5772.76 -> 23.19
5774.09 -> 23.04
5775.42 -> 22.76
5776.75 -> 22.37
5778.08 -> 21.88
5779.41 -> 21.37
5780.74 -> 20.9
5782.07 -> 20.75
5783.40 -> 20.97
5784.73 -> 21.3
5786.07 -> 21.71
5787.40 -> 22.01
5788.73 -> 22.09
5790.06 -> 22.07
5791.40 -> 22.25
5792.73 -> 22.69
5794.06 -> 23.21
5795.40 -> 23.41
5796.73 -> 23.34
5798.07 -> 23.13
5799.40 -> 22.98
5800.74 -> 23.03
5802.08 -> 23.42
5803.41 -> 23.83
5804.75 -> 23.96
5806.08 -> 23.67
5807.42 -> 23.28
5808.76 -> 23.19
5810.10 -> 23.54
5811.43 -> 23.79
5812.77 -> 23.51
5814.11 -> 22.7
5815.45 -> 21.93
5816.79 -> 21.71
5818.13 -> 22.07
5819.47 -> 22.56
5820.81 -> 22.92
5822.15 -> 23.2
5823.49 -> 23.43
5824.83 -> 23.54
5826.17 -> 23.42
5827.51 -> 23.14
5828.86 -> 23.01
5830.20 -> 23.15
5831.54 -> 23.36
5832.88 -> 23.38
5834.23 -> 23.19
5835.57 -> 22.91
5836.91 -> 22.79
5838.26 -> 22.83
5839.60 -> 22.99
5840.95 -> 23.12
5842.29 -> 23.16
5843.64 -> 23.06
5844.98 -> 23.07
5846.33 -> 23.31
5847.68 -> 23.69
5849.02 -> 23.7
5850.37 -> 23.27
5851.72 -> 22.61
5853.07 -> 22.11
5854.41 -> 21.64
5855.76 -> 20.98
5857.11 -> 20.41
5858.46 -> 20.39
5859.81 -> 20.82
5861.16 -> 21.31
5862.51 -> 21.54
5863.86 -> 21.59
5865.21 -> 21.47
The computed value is 0.05 mag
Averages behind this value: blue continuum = 19.8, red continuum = 22.5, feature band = 20.7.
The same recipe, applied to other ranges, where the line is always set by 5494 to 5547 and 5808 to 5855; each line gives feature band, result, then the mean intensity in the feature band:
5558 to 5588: 0.014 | 20.3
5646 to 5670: 0.003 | 21.3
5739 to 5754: -0.011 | 22.4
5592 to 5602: 0.083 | 19.3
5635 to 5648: -0.030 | 21.8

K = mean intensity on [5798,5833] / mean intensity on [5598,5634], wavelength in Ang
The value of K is 1.1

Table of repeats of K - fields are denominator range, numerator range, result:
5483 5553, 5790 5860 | 1.13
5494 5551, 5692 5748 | 1.07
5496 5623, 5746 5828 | 1.12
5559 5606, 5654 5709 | 1.06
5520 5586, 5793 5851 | 1.12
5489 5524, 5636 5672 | 1.08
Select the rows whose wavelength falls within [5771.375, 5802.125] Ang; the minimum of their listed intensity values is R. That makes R 20.75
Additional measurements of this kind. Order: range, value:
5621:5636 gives 20.41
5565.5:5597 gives 17.61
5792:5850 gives 21.71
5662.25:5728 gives 19.64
